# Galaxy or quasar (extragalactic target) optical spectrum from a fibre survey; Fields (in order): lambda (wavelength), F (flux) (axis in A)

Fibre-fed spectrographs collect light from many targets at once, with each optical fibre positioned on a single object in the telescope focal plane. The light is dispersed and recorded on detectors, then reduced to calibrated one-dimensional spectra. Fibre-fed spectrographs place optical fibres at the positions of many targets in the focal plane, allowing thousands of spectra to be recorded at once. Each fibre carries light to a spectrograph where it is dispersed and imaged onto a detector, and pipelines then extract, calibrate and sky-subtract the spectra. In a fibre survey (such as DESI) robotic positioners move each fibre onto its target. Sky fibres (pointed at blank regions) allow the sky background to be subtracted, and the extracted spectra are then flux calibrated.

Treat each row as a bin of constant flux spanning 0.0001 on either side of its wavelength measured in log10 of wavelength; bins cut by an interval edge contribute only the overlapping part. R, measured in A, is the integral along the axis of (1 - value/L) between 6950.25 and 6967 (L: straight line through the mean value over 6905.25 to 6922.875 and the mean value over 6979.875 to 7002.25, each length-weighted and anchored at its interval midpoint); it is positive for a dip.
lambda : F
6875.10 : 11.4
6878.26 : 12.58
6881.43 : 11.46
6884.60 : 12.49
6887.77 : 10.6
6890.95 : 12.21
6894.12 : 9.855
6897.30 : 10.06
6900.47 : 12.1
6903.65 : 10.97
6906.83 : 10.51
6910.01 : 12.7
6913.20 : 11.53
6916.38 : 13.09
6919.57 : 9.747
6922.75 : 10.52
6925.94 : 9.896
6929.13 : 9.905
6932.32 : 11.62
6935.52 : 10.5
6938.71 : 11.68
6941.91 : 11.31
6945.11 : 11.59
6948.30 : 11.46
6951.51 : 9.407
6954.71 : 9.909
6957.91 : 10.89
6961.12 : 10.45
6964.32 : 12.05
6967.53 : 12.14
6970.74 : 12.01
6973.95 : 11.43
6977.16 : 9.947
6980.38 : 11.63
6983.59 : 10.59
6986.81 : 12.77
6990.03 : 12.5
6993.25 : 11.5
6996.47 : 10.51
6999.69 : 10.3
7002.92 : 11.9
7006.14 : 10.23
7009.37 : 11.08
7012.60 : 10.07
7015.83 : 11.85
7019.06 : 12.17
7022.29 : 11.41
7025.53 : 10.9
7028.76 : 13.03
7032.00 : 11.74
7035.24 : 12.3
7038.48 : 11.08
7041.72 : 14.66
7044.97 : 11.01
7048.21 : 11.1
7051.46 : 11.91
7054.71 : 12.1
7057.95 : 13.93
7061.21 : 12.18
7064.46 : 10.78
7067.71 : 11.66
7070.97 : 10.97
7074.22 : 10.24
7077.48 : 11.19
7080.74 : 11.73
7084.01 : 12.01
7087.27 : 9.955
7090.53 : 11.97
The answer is 1.1 A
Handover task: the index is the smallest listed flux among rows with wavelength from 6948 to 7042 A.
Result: 9.407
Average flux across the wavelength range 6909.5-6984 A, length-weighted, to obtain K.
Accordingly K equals 11.1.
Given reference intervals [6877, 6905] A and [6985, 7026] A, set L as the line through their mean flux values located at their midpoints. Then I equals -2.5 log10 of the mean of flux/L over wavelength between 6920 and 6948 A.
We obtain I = 0.047 mag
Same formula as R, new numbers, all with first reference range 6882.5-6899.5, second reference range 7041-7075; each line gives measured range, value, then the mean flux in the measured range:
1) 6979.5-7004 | 0.2 A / 11.4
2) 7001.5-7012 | 0.6 A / 11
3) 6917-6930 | 1.1 A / 10.3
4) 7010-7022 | 0.3 A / 11.3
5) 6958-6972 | -0.2 A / 11.6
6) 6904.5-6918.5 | -0.8 A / 11.8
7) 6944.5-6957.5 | 0.9 A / 10.5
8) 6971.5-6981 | 0.4 A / 11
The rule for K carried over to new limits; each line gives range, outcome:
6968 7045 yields 11.5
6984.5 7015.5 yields 11.2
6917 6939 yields 10.6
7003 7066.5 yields 11.8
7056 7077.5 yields 11.6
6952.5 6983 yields 11.1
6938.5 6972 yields 11.1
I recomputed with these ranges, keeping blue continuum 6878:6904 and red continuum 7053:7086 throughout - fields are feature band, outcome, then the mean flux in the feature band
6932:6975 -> 0.027 mag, 11.2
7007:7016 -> 0.074 mag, 10.8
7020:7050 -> -0.030 mag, 11.9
